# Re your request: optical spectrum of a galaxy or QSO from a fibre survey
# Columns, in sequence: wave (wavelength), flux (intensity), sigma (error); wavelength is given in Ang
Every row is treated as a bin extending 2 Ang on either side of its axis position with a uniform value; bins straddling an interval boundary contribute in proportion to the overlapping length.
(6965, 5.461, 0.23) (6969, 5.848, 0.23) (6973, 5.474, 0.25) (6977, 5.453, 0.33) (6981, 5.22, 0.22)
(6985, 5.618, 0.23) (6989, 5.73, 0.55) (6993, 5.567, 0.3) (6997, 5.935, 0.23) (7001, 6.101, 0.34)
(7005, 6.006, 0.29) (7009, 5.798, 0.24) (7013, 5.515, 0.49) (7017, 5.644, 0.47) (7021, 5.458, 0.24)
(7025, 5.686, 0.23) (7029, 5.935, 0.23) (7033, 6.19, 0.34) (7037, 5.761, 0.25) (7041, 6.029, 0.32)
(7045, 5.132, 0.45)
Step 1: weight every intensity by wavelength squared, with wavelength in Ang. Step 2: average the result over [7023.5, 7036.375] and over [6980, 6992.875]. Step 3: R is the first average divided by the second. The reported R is 1.08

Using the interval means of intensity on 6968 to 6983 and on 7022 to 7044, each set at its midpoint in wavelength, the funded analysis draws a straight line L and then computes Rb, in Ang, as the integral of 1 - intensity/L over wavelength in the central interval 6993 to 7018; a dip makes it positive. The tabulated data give -0.6 Ang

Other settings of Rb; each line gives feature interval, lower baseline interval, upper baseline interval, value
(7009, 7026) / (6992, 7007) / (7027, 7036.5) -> 1.1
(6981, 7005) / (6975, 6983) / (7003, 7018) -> -1.0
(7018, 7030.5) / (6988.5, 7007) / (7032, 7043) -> 0.6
